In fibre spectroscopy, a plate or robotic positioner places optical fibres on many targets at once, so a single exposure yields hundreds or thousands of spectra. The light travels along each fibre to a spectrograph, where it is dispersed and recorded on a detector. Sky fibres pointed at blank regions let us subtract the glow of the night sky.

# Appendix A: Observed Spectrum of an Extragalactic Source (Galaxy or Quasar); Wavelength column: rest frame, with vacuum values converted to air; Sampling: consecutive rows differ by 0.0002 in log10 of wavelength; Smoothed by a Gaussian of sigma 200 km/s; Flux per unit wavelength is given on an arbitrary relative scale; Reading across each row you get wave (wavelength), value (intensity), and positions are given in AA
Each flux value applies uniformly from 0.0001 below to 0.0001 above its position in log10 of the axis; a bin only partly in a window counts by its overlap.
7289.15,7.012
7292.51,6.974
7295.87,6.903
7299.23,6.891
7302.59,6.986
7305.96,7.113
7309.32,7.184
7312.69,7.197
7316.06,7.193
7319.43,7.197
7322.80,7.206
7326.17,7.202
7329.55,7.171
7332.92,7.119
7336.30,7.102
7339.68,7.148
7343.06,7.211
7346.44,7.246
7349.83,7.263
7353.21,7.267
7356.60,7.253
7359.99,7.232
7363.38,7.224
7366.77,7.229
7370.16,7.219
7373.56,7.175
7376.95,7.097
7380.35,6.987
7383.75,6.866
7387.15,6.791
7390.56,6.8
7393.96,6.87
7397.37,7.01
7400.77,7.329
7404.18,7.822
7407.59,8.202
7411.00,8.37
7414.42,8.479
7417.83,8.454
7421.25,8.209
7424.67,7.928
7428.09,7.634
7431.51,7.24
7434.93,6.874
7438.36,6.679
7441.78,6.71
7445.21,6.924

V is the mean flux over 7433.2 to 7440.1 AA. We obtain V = 6.78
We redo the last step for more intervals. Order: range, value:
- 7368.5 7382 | 7.12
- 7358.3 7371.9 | 7.23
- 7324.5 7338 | 7.15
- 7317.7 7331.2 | 7.19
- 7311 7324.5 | 7.2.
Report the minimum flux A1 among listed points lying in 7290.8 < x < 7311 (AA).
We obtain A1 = 6.891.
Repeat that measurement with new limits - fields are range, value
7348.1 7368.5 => 7.224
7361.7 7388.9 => 6.791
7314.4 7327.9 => 7.193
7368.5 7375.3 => 7.175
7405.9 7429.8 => 7.634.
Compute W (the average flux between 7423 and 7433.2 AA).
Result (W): 7.6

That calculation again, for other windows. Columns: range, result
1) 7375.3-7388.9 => 6.93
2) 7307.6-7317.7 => 7.19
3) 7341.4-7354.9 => 7.25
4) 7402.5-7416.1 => 8.22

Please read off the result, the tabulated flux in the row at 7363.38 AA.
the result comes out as 7.224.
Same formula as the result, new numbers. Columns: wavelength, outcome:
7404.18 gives 7.822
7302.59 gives 6.986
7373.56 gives 7.175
